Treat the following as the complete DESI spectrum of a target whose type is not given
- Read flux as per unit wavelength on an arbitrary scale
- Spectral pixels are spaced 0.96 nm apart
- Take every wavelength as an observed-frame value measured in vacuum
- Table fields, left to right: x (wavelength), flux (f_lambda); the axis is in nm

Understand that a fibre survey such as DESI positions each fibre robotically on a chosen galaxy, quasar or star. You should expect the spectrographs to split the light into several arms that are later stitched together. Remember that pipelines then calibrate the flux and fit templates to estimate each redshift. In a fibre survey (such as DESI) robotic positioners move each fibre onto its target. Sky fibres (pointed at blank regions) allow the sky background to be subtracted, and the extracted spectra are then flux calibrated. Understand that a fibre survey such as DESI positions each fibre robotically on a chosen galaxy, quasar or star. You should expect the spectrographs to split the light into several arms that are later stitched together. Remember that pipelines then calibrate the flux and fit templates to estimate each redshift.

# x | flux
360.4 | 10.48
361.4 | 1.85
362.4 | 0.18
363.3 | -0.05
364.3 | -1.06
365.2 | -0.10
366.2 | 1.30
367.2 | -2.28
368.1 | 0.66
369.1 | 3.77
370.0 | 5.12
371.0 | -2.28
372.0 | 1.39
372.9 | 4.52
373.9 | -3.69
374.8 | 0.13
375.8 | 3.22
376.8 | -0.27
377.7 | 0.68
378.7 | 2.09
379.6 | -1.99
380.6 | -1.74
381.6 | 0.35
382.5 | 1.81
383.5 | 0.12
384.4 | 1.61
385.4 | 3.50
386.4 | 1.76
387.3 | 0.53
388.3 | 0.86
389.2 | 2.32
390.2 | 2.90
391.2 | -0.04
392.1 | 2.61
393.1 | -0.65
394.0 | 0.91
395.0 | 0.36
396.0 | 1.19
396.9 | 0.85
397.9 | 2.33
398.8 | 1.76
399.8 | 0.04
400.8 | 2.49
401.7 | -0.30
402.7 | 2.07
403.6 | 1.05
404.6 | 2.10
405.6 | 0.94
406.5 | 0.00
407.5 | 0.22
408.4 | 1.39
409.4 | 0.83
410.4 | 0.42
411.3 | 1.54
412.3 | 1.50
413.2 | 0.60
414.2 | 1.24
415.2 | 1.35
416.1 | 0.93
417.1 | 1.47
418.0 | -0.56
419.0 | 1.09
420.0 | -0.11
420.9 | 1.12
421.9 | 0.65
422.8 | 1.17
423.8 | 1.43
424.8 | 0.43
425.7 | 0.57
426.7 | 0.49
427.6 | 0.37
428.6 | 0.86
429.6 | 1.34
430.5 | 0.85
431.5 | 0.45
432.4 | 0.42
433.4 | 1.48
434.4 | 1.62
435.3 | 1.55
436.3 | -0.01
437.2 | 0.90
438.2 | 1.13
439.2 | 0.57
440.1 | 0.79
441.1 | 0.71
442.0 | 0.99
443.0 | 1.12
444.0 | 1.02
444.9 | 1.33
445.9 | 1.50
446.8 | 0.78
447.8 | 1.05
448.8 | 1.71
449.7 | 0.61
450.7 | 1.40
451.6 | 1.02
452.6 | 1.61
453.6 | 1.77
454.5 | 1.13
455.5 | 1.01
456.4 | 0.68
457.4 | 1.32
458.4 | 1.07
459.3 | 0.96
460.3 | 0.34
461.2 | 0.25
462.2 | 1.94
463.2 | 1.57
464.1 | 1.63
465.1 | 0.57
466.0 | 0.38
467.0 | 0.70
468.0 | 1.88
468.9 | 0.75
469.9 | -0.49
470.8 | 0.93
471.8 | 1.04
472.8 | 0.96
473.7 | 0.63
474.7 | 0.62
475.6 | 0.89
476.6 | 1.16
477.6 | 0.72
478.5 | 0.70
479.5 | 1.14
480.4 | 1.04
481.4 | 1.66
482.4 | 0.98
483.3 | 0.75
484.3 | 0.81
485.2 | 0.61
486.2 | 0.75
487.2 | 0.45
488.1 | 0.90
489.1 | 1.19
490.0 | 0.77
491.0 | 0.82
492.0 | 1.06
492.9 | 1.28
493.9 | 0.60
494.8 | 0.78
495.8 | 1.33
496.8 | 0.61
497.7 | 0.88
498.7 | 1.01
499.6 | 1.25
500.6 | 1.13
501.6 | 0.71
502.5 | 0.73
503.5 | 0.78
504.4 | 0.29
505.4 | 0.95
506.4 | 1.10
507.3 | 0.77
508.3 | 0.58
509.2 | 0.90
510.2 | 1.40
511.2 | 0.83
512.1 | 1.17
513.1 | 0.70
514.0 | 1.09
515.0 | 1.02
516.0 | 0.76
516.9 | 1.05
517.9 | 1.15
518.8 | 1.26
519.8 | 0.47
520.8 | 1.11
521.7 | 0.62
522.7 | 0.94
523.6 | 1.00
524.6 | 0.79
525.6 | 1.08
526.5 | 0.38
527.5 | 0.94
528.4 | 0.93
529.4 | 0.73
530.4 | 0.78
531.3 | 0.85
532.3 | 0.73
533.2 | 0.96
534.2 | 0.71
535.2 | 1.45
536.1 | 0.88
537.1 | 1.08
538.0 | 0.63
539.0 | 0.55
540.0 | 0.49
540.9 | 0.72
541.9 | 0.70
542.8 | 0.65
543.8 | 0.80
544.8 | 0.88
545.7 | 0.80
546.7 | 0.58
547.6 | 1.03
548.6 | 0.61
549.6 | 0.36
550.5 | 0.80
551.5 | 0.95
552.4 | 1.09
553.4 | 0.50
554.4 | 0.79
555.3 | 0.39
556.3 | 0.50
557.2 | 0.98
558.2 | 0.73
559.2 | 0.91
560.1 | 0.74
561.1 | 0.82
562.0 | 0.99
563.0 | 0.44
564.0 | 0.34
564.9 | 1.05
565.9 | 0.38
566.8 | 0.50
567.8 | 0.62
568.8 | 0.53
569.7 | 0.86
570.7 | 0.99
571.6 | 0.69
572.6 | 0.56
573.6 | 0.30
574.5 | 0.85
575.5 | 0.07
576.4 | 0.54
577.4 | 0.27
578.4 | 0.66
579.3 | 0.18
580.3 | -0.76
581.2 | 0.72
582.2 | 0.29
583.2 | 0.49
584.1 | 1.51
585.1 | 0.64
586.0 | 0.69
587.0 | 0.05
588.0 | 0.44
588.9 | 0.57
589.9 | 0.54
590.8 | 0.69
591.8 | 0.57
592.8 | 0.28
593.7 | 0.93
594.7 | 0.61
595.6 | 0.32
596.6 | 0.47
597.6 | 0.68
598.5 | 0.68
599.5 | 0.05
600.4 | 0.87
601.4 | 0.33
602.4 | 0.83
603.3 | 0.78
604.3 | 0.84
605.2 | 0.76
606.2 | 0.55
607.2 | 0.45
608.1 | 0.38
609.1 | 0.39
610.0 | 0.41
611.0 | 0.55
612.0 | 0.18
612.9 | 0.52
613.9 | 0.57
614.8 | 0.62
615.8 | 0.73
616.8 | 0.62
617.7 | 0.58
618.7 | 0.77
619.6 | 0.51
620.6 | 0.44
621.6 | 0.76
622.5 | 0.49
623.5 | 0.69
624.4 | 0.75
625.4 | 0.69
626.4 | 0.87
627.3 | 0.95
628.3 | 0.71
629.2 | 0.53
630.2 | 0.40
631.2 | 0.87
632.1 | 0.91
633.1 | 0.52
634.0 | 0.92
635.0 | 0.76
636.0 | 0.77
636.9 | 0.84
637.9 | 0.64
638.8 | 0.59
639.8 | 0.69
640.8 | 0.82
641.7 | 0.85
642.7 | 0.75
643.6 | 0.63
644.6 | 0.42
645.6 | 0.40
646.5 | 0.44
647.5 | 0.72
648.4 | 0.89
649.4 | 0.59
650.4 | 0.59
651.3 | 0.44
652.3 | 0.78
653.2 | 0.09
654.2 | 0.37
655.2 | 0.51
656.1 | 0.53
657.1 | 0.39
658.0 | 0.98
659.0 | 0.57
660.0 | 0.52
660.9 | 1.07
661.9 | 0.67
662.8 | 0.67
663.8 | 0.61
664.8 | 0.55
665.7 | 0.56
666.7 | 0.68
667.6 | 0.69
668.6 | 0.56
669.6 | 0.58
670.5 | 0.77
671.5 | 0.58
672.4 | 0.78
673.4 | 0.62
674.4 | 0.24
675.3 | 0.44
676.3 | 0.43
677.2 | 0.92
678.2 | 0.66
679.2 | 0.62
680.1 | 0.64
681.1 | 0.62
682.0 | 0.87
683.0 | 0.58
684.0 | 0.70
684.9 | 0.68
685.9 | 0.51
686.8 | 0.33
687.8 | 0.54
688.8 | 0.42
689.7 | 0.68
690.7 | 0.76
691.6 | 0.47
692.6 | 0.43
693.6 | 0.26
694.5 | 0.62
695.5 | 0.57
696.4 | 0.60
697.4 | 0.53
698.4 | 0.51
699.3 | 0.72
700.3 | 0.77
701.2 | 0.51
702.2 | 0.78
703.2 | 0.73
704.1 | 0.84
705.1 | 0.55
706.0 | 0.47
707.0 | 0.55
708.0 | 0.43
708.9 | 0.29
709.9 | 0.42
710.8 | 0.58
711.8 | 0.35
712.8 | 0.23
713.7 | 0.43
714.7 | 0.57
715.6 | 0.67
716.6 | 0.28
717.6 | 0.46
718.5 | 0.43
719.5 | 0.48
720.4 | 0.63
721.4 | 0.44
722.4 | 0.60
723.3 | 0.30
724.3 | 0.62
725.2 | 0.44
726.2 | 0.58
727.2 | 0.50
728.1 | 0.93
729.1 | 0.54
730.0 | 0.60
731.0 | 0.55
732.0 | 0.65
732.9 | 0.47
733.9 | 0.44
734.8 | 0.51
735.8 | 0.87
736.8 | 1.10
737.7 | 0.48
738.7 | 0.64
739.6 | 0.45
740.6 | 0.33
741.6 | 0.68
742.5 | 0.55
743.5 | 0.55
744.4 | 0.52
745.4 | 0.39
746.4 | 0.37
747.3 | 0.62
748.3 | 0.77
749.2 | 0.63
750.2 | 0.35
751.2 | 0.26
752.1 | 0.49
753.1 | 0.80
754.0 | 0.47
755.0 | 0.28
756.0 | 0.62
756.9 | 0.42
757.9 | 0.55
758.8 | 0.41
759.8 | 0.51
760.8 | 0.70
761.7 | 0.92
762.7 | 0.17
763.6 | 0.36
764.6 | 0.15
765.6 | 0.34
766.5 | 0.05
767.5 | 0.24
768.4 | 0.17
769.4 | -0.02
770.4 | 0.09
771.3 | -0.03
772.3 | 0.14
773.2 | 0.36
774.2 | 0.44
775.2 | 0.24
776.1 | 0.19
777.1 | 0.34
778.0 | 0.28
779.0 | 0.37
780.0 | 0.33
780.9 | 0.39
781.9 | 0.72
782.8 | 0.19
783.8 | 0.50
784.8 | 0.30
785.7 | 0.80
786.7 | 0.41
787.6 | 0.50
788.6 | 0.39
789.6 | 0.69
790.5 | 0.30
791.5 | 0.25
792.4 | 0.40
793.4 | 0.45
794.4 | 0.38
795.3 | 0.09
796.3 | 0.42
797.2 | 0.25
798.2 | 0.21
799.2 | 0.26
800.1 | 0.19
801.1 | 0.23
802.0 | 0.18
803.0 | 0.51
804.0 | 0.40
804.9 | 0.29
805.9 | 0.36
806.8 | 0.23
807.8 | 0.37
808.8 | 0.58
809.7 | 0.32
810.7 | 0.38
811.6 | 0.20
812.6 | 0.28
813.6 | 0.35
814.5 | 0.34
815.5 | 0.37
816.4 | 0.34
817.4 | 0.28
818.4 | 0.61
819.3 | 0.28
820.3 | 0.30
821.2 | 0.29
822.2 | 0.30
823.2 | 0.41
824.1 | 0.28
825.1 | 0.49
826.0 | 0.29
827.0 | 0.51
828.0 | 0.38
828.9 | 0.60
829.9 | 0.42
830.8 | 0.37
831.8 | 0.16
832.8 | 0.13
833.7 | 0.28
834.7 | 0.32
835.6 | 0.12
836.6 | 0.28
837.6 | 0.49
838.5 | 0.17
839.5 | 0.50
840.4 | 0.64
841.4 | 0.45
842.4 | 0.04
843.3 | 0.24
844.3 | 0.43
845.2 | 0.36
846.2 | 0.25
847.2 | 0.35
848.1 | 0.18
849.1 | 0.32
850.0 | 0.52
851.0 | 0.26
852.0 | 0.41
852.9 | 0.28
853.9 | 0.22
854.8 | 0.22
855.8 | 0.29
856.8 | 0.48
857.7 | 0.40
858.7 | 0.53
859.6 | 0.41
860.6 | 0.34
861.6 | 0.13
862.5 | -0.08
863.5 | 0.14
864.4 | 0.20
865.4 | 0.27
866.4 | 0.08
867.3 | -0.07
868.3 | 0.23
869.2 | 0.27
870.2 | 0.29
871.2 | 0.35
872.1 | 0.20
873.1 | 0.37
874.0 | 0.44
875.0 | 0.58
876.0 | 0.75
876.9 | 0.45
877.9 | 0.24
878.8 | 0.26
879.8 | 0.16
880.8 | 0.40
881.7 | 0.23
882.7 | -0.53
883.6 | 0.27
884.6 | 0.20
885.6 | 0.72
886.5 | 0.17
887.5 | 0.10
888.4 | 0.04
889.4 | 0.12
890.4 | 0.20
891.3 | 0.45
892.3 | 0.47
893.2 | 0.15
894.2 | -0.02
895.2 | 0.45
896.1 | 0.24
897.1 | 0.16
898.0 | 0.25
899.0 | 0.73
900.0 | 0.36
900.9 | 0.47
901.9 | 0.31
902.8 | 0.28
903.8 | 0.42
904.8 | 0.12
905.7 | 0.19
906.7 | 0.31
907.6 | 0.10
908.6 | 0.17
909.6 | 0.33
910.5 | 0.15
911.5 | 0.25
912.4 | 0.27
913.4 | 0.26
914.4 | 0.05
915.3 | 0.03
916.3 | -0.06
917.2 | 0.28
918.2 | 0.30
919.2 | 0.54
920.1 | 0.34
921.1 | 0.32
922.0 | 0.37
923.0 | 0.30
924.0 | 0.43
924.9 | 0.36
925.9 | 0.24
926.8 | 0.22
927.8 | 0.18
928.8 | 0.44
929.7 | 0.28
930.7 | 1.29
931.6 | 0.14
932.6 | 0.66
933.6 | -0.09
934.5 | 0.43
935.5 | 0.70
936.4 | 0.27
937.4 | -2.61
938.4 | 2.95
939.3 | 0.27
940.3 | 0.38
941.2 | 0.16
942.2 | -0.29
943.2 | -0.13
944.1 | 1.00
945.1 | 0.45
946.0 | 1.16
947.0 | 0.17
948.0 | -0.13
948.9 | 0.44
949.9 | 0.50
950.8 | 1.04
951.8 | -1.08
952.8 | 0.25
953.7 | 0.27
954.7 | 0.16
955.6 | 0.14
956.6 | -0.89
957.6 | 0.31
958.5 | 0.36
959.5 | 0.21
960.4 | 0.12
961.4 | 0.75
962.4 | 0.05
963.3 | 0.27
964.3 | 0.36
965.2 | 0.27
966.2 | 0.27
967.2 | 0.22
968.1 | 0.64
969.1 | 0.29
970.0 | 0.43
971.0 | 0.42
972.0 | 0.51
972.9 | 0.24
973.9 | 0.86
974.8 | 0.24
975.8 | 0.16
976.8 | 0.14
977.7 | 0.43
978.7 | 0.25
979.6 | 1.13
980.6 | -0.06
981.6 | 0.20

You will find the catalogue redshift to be 1.064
